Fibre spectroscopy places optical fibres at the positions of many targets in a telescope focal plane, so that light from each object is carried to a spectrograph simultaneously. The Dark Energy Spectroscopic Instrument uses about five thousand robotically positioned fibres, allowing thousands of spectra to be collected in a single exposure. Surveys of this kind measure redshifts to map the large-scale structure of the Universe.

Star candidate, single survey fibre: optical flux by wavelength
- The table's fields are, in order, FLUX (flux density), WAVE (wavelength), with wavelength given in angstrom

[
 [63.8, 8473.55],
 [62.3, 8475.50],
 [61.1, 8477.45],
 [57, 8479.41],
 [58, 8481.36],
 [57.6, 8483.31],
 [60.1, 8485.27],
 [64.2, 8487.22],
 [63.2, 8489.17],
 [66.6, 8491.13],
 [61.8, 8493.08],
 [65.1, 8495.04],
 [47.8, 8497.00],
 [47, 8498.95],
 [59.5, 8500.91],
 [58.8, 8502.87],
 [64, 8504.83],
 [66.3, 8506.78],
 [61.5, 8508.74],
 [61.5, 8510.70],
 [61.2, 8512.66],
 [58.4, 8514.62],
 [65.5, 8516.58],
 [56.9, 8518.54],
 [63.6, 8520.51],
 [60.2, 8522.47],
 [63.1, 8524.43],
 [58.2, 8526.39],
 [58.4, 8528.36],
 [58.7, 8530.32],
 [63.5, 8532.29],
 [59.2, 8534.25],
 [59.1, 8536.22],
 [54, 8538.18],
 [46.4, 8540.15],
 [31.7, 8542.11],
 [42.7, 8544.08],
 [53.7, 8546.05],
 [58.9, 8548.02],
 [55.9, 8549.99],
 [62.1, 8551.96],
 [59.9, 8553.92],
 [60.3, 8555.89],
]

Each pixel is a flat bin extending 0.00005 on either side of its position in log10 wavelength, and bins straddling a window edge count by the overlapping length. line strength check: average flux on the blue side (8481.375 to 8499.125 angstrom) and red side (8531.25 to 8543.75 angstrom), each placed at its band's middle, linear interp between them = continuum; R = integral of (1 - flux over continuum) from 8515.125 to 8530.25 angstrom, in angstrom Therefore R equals -1.8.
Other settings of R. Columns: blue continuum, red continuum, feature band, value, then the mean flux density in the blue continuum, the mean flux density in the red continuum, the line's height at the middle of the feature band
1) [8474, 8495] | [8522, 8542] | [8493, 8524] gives -0.4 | 61.4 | 56.9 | 59.1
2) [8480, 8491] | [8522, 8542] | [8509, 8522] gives -0.6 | 61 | 56.9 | 58.3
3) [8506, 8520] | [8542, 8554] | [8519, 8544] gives 0.6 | 61.6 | 53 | 57.1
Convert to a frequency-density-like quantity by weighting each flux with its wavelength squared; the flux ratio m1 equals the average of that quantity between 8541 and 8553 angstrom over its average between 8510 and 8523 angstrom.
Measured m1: 0.84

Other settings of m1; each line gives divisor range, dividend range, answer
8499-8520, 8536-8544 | 0.77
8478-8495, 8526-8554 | 0.90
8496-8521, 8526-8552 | 0.92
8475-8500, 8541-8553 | 0.87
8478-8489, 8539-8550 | 0.81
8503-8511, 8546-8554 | 0.94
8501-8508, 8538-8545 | 0.69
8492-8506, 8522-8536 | 1.05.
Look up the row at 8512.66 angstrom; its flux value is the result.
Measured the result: 61.2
